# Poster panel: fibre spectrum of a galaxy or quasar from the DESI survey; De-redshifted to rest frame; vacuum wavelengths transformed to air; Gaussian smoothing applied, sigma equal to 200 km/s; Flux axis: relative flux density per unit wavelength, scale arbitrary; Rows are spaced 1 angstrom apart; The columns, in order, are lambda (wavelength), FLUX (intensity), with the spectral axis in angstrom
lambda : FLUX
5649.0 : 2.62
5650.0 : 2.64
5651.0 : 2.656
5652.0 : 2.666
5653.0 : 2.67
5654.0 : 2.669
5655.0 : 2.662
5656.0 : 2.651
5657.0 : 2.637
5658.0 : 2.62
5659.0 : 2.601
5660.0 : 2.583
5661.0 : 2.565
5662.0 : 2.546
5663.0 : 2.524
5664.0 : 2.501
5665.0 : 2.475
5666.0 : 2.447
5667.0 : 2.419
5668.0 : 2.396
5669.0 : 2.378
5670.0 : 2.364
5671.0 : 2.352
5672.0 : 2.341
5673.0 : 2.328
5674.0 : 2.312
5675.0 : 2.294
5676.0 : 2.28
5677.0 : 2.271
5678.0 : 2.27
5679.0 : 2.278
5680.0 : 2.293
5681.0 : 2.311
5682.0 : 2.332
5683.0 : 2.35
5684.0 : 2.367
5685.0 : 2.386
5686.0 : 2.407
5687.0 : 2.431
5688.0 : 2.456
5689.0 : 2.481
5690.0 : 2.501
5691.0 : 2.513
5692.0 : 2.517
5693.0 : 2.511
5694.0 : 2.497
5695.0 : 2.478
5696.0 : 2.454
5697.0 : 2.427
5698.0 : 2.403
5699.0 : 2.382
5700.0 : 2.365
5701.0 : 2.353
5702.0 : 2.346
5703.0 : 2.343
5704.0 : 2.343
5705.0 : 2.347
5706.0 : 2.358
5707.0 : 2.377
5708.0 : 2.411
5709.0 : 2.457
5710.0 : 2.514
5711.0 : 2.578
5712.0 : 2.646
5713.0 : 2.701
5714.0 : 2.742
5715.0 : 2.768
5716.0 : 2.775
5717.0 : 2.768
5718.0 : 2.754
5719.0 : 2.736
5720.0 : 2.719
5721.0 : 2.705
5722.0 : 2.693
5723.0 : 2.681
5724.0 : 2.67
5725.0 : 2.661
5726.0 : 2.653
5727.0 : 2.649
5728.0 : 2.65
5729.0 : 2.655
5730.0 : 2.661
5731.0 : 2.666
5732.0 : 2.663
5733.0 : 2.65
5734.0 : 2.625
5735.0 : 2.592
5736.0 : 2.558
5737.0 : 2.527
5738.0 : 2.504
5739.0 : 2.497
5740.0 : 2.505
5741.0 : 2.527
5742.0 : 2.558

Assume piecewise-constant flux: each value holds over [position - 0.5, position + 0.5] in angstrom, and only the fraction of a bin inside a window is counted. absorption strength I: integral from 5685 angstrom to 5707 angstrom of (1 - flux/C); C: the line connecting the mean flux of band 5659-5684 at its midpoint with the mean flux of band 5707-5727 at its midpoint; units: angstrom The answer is 0.9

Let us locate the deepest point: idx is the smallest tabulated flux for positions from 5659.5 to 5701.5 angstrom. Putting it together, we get 2.27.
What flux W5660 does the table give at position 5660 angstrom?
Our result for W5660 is 2.583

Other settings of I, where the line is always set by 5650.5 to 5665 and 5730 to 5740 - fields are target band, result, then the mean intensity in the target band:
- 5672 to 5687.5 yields 1.6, 2.33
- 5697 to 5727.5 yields 0.4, 2.56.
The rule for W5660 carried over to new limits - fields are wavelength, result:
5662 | 2.546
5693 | 2.511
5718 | 2.754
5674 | 2.312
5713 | 2.701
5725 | 2.661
